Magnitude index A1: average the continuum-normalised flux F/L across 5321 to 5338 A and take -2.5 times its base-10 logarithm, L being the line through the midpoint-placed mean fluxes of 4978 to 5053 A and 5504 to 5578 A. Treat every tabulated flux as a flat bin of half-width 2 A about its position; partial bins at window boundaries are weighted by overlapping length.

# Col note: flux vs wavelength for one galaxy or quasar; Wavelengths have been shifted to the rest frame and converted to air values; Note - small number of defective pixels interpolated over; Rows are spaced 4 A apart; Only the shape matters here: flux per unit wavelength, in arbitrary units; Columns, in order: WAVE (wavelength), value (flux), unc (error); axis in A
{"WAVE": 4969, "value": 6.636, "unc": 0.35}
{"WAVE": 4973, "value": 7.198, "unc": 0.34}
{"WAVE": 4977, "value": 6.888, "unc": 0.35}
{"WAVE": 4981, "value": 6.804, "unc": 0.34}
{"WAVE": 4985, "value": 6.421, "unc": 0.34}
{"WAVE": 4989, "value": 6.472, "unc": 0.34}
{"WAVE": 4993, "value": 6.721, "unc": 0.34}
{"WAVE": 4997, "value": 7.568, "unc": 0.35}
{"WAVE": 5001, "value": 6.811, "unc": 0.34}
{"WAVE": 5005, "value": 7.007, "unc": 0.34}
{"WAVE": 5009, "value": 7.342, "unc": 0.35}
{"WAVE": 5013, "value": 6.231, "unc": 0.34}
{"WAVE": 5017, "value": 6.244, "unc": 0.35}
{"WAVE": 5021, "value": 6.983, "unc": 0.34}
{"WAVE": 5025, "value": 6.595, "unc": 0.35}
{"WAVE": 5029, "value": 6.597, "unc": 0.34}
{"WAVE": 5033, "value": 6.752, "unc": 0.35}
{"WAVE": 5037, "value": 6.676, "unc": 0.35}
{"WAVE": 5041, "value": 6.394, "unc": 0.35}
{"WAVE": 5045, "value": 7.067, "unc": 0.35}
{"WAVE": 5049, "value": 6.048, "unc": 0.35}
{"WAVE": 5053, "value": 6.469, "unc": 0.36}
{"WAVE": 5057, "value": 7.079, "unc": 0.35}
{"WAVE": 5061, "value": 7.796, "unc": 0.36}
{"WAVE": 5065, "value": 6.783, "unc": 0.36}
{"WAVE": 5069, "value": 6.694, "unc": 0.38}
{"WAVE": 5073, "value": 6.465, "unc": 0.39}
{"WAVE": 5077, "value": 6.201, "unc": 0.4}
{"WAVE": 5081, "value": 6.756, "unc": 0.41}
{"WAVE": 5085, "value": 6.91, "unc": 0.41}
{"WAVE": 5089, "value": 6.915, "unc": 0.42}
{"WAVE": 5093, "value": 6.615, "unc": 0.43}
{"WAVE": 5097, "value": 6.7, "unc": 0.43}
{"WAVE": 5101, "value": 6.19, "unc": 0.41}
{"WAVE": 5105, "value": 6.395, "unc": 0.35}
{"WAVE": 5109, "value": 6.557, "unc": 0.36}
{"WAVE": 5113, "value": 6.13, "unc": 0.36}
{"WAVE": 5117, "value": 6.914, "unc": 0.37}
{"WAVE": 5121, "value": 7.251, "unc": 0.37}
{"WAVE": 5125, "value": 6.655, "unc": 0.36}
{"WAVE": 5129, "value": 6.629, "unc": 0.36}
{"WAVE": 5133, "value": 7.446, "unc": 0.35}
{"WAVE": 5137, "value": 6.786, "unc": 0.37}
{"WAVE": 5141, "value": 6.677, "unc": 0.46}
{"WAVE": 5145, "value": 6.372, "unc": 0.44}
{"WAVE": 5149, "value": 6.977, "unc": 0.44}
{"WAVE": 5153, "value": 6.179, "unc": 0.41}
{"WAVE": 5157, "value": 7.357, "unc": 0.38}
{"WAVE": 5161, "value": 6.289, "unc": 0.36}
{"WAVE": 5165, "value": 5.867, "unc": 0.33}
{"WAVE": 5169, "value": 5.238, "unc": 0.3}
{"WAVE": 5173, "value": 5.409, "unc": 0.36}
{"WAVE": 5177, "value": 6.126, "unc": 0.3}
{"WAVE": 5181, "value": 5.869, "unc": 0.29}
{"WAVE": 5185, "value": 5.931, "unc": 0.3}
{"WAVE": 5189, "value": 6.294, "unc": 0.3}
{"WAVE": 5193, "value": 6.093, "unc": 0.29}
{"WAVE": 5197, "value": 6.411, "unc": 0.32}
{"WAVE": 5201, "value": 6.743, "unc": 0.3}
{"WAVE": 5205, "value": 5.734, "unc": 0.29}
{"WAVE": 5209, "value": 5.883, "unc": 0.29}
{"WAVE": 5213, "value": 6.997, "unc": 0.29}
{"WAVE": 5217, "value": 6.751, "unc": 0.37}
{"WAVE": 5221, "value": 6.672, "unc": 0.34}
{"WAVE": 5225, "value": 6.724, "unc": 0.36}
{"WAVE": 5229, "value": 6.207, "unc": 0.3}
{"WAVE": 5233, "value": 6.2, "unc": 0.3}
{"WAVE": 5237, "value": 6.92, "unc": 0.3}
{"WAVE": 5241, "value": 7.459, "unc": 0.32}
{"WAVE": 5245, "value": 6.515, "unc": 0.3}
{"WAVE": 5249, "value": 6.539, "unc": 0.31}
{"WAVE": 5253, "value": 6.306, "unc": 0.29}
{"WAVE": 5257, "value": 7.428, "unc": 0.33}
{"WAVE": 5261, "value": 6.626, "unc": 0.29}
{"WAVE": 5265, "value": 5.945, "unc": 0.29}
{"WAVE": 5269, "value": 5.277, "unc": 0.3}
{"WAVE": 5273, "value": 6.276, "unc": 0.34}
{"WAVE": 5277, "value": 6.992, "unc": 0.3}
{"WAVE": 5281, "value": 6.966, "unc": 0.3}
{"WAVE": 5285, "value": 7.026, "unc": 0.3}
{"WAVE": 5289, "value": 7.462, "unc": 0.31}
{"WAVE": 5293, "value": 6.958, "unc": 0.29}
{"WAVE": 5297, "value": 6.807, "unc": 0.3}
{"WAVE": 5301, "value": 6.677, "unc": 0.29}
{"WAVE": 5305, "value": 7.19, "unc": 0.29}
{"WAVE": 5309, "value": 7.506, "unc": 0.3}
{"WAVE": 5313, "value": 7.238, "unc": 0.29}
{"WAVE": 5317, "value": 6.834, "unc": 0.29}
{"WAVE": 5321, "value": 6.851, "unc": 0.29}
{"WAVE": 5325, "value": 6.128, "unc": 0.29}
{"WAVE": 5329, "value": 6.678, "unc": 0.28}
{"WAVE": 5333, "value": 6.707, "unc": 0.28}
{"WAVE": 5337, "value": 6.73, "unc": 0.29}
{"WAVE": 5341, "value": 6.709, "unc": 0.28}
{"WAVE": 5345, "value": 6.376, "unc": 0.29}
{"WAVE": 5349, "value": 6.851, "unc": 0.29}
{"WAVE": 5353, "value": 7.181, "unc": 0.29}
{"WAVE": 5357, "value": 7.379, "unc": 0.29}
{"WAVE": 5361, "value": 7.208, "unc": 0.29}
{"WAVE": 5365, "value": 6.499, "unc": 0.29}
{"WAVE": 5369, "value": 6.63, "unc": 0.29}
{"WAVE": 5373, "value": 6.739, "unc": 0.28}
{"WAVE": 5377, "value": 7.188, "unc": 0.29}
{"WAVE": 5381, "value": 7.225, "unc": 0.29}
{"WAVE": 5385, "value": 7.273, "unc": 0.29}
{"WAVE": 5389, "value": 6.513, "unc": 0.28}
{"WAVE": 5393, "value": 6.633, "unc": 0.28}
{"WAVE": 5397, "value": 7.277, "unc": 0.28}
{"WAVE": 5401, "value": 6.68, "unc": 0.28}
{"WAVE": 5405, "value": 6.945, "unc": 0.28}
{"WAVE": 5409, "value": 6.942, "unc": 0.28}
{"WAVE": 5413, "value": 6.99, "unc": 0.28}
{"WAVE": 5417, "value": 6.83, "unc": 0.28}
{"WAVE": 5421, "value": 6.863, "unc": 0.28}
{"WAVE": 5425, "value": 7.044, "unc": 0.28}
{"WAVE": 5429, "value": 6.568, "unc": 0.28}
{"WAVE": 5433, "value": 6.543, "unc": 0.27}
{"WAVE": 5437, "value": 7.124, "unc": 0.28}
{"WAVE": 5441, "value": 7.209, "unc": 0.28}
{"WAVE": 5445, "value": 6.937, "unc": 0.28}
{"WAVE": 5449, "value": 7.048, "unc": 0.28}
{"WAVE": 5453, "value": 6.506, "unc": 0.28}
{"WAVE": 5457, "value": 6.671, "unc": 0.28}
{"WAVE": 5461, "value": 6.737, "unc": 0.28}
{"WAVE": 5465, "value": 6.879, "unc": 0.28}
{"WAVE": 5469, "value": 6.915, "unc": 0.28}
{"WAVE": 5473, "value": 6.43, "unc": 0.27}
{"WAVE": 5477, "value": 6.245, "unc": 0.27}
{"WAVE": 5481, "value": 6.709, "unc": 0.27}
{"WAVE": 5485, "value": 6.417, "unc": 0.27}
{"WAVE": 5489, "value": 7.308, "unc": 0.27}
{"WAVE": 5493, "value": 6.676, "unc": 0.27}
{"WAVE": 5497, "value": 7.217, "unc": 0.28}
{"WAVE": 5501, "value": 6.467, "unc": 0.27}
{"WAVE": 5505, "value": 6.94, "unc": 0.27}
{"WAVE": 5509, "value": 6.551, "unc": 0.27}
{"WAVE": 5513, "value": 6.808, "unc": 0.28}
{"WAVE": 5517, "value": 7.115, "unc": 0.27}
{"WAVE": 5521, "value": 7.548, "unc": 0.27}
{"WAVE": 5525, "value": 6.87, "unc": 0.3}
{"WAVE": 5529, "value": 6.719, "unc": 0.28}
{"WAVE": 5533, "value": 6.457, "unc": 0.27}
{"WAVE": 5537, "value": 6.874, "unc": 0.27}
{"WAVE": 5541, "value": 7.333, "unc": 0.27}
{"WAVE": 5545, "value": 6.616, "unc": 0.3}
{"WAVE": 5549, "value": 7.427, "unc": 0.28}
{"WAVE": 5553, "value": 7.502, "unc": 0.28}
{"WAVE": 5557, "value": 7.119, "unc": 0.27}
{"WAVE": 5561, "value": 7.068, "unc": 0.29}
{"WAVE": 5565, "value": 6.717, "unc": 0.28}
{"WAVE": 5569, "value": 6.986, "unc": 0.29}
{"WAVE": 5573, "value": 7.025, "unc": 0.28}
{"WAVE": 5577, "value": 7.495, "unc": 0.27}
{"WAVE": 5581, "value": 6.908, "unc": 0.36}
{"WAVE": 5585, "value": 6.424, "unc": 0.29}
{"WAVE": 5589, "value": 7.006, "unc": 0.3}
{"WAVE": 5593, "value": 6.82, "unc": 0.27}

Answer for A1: 0.05 mag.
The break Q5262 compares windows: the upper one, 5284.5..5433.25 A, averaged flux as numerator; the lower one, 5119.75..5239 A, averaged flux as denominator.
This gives 1.07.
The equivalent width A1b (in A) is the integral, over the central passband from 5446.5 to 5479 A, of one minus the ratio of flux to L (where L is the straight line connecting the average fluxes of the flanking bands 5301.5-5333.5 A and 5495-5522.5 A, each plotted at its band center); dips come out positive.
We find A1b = 1.1 A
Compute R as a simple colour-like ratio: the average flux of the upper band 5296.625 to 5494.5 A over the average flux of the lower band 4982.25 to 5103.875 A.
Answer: 1.02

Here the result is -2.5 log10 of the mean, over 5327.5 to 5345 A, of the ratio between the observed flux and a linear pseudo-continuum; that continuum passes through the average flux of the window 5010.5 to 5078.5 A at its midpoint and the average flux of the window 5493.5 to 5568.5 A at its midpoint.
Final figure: 0.03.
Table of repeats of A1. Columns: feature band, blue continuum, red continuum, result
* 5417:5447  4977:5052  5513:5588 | 0.01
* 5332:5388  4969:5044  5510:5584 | 0.00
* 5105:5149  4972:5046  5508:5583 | 0.01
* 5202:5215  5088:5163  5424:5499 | 0.08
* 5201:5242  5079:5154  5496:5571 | 0.04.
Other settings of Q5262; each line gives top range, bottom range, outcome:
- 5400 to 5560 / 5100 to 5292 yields 1.06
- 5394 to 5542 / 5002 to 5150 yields 1.02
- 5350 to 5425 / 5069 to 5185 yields 1.07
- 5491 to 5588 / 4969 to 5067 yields 1.02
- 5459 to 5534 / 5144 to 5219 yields 1.09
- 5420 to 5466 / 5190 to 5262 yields 1.04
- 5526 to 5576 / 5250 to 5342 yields 1.04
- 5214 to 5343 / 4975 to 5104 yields 1.00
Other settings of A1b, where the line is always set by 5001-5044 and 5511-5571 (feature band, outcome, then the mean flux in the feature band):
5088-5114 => 0.95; 6.5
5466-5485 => 1.08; 6.57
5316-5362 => 0.64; 6.79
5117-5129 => -0.24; 6.89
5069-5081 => 0.47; 6.46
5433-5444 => -0.13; 7.03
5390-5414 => 0.12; 6.89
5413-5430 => 0.19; 6.86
